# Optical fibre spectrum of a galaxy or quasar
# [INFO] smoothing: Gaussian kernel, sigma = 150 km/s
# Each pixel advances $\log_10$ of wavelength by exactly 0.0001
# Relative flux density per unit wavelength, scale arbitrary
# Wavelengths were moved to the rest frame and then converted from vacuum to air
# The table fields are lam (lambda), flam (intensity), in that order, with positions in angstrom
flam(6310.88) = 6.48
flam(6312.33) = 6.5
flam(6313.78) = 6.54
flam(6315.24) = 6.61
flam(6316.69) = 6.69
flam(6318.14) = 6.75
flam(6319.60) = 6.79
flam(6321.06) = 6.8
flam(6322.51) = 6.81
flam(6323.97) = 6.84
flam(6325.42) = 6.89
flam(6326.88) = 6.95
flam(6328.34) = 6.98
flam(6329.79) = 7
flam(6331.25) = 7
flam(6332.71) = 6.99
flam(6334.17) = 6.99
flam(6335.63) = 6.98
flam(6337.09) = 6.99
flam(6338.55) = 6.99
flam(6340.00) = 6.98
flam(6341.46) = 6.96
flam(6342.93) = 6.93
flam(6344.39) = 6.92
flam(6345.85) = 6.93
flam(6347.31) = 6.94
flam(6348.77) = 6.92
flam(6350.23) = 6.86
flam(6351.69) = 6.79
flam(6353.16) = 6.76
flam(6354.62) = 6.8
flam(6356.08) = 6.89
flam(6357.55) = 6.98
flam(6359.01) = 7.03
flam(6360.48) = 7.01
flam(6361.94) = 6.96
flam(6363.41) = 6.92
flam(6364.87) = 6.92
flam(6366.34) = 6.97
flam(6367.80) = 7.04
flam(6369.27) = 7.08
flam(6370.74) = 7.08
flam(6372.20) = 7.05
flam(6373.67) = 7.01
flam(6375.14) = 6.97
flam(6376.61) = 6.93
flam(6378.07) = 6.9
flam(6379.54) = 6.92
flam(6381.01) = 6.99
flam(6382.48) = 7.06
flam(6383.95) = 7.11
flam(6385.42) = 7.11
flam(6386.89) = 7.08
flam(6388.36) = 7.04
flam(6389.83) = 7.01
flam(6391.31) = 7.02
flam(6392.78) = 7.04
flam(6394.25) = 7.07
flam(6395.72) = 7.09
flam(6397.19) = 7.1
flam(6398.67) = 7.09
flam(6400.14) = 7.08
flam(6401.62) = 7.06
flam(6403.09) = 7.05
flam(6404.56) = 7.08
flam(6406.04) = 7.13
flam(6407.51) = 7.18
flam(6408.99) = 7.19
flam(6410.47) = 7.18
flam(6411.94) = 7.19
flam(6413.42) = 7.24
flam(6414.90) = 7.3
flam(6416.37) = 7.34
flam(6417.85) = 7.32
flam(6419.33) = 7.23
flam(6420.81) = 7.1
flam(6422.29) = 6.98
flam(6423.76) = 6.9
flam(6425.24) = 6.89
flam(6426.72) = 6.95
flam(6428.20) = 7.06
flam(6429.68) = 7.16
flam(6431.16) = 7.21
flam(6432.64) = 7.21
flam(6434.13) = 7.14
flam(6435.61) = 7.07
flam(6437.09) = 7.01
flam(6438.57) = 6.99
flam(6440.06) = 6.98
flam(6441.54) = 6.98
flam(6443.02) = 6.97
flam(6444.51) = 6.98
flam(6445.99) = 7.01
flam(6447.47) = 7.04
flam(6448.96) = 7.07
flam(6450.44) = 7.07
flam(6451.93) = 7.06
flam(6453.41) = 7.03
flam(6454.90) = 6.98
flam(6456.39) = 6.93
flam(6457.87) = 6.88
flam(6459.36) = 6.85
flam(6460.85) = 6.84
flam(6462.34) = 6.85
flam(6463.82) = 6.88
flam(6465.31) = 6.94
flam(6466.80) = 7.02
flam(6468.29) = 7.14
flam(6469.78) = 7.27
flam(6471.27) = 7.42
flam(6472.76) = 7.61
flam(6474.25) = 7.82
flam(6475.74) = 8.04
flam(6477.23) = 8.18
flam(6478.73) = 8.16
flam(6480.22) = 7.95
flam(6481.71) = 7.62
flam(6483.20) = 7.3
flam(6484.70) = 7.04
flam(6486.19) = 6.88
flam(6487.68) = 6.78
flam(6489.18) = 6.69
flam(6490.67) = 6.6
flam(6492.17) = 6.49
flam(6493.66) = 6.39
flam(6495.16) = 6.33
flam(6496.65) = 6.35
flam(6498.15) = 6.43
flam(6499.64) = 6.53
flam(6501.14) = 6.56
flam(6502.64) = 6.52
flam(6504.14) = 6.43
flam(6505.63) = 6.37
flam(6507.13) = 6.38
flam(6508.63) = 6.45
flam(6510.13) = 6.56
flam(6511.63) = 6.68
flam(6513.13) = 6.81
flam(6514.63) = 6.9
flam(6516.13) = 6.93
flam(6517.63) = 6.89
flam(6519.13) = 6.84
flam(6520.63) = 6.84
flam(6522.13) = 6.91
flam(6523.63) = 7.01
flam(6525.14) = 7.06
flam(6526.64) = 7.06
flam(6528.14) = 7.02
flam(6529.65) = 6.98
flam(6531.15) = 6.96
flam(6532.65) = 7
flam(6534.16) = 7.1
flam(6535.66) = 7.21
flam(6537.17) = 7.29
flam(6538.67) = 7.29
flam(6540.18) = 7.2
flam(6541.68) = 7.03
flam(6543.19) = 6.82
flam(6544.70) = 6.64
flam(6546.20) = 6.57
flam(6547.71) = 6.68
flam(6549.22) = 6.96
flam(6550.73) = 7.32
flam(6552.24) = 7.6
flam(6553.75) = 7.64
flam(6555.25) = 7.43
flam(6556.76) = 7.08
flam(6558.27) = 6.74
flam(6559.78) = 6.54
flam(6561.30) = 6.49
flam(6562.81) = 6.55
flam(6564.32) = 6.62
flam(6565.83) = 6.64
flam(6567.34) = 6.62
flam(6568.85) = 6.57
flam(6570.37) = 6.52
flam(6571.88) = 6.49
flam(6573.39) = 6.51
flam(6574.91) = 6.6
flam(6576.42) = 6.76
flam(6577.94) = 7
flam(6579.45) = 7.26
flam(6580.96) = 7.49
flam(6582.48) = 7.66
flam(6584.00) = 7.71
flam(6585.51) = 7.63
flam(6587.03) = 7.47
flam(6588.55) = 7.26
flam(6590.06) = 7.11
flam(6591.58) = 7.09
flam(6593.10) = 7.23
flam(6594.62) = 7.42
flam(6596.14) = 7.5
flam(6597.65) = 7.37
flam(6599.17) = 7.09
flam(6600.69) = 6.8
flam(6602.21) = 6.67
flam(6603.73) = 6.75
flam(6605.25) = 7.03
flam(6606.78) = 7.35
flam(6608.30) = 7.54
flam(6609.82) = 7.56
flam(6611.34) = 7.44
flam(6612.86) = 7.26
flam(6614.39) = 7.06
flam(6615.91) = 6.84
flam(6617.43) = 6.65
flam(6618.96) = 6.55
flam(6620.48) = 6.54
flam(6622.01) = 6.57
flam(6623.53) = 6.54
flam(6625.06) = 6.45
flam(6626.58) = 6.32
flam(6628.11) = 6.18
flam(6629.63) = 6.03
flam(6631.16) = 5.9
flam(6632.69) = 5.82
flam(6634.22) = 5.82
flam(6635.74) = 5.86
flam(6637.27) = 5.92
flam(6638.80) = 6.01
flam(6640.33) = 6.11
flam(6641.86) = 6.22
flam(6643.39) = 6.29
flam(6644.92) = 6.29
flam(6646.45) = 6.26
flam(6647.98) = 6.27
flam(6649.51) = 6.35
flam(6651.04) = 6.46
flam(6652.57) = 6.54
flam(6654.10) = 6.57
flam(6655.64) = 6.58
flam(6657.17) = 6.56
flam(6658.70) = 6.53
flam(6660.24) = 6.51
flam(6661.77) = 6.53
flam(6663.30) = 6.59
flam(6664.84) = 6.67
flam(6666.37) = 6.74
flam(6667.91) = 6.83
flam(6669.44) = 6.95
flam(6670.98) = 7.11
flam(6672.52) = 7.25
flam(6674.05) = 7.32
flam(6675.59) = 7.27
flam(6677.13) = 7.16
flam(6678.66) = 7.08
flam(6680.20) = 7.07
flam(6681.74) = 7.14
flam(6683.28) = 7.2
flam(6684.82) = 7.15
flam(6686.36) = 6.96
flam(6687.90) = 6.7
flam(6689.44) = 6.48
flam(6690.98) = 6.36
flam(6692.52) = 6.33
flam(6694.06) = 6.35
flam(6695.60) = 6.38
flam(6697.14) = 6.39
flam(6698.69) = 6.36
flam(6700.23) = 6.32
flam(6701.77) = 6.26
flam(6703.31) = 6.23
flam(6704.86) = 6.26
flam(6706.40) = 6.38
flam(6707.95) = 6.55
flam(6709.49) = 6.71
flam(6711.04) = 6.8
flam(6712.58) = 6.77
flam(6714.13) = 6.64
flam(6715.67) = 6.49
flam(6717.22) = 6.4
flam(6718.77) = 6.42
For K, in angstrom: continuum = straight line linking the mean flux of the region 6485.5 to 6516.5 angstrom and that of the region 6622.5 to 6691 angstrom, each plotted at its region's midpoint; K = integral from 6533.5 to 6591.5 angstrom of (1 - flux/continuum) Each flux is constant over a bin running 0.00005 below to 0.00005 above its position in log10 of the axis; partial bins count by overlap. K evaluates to -3.9 angstrom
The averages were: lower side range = 6.57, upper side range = 6.56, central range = 7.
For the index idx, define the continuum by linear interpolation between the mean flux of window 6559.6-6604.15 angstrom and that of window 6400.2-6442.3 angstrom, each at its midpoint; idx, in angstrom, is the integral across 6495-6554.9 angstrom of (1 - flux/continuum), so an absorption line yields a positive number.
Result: 1.4 angstrom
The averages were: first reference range 7.11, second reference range 6.99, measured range 6.86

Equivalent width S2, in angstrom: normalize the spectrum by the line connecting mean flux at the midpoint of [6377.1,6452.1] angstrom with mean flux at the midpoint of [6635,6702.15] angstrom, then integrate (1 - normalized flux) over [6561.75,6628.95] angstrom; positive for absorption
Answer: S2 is -2.2 angstrom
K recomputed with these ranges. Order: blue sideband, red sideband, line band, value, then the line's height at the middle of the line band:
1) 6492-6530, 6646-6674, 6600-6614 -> -1.0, 6.66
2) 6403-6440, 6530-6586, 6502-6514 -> 0.9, 7.03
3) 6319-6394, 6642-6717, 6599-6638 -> 0.4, 6.7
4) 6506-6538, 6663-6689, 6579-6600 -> -1.3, 6.94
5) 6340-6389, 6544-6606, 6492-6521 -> 1.7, 6.99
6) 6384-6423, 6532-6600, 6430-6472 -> 0.4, 7.1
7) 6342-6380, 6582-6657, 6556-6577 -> 0.5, 6.77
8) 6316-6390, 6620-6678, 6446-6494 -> -2.8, 6.76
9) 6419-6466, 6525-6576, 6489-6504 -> 1.0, 6.96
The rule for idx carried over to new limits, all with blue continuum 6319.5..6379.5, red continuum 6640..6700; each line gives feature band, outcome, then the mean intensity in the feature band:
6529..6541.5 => -0.6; 7.13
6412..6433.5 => -0.8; 7.13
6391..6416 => -0.8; 7.13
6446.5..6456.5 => -0.3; 7.03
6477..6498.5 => -0.5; 6.99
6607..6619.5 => -0.8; 7.13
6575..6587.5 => -1.1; 7.33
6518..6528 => -0.2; 6.96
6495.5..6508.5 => 0.7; 6.44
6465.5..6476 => -0.9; 7.42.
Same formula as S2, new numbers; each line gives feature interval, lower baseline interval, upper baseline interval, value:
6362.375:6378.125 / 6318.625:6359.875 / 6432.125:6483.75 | 0.0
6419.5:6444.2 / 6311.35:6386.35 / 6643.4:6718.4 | -0.7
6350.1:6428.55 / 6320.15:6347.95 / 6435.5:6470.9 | -0.8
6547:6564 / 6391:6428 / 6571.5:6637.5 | -0.1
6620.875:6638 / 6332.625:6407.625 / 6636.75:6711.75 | 1.3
